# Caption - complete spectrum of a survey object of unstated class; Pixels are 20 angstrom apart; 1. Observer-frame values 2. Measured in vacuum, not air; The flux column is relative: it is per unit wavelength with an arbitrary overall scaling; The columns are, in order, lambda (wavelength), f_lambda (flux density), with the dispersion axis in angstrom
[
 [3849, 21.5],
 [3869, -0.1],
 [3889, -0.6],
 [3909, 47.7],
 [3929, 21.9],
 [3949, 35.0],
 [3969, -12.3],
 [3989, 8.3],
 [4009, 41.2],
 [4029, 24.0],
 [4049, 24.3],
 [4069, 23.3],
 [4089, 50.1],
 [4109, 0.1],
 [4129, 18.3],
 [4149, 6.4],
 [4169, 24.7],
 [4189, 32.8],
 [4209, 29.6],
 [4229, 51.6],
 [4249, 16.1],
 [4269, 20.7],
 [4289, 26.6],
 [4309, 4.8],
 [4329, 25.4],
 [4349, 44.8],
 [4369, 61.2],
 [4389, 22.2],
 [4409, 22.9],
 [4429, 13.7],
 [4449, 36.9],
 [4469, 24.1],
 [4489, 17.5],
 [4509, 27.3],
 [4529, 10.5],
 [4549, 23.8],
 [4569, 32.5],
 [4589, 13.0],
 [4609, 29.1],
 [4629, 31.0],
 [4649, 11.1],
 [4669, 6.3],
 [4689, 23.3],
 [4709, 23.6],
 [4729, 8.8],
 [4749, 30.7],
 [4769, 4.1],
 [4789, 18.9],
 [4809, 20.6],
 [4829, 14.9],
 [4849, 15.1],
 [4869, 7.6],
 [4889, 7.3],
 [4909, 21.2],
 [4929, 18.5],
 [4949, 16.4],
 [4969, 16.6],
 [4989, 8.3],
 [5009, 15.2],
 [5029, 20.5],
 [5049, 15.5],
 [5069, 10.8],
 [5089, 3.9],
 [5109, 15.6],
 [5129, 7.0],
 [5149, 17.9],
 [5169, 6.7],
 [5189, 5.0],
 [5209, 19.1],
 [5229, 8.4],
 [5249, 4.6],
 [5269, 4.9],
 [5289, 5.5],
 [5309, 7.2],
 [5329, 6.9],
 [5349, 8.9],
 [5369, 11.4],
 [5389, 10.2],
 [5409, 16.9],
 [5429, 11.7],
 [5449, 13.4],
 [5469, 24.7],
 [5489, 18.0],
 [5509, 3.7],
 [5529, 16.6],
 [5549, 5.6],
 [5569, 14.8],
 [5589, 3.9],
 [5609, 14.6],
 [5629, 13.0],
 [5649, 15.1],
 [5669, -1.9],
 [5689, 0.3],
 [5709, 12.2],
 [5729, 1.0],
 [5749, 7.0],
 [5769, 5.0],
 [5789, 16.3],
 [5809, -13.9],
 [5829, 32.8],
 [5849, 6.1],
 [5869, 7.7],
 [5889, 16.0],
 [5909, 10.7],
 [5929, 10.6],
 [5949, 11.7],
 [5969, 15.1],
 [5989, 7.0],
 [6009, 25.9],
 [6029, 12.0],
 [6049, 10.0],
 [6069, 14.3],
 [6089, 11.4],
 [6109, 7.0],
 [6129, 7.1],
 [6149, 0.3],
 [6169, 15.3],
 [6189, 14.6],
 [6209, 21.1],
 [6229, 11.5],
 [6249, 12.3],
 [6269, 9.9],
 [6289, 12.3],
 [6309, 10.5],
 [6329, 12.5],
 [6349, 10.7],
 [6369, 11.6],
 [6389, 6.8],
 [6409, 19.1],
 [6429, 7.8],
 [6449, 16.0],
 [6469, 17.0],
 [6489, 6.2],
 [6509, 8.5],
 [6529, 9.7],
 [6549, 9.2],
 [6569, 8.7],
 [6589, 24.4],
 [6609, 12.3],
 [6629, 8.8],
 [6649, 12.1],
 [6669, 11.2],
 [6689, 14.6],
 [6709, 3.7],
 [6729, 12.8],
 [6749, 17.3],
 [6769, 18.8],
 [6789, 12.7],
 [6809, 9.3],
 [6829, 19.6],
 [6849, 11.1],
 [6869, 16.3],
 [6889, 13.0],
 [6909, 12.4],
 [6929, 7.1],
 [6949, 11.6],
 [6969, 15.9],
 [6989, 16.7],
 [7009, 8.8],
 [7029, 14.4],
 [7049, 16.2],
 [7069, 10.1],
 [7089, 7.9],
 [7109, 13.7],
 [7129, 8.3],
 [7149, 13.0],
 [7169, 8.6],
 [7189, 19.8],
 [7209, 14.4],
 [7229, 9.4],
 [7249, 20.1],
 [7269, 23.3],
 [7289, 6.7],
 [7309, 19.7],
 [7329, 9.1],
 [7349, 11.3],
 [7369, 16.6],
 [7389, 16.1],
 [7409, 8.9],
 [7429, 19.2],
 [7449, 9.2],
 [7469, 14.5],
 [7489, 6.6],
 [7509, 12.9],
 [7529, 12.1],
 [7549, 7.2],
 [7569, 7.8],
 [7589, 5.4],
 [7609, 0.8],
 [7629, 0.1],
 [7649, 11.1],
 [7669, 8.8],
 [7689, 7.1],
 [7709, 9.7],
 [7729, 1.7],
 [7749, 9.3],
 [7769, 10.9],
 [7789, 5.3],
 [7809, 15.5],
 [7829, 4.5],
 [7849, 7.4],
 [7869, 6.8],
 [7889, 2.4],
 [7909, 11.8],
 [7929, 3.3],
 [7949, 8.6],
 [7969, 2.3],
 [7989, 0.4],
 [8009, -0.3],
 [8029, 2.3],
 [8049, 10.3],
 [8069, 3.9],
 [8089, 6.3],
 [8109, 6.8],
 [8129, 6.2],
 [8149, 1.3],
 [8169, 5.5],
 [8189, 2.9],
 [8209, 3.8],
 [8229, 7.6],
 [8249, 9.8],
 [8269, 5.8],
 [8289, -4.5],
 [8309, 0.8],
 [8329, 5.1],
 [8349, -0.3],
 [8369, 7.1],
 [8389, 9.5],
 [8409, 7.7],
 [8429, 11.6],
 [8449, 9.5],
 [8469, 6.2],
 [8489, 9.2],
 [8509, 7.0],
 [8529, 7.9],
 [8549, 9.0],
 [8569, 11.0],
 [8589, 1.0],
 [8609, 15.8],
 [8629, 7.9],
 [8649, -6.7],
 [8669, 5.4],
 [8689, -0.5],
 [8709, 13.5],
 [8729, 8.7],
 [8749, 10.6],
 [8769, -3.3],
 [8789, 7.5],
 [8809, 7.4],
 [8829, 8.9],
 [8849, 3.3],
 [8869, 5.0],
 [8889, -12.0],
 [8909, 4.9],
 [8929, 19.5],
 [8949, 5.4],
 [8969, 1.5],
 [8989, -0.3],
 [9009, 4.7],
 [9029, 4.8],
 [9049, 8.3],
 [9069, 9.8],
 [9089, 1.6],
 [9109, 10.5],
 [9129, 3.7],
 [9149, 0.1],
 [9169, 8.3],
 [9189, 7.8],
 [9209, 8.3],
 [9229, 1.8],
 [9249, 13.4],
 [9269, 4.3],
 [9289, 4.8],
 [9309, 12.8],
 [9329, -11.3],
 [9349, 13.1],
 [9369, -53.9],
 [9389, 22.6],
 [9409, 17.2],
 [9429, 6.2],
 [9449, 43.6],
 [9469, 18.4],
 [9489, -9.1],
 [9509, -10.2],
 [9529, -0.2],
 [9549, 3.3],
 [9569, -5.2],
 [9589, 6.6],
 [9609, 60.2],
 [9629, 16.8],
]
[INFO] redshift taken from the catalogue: 1.578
